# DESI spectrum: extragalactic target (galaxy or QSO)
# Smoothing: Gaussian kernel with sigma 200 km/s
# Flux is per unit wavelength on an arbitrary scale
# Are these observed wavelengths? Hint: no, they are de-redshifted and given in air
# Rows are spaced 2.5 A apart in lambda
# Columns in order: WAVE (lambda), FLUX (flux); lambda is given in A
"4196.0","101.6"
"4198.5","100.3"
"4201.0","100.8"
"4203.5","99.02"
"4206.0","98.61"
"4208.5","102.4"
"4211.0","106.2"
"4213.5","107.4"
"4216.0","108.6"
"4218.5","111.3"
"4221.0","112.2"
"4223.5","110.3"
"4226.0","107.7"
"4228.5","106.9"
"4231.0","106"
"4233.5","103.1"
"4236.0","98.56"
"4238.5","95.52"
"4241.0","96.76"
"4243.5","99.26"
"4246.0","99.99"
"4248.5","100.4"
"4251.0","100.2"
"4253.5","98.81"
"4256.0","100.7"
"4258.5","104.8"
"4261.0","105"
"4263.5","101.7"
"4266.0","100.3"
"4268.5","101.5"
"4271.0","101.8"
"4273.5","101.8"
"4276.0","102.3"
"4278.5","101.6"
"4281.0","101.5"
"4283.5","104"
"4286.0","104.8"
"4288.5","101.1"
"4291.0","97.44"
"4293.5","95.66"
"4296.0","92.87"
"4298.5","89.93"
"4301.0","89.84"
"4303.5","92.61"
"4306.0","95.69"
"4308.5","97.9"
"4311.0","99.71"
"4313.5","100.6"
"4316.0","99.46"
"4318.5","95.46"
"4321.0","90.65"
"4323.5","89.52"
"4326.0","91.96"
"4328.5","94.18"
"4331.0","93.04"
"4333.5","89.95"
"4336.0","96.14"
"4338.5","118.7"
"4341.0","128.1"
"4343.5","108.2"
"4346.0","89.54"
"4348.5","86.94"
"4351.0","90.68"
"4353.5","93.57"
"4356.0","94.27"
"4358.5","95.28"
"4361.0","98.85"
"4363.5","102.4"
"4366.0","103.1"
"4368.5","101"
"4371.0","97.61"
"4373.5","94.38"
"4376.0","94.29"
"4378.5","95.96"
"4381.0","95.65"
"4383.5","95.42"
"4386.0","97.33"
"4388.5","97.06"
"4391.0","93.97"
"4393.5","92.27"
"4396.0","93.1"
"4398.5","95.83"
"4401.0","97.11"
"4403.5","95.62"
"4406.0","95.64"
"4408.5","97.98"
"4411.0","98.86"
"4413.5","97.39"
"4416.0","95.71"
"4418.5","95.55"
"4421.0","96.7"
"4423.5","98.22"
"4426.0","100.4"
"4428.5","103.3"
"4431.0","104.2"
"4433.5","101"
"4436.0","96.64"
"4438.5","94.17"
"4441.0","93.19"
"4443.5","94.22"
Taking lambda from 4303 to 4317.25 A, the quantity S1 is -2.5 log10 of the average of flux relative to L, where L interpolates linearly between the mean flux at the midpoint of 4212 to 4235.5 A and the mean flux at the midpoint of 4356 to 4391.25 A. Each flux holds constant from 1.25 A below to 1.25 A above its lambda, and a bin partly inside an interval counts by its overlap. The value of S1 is 0.042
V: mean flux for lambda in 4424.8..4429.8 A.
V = 102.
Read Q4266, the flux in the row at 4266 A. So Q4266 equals 100.3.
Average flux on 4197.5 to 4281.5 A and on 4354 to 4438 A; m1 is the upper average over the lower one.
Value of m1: 0.9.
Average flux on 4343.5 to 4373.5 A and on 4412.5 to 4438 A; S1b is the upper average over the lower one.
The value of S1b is 1.0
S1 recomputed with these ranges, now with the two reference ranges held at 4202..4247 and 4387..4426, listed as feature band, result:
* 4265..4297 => 0.01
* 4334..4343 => -0.13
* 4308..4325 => 0.04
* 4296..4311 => 0.08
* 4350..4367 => 0.02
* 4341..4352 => 0.01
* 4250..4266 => 0.01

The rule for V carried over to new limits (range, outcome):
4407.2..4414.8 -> 98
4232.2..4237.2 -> 101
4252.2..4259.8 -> 101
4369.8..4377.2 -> 95.4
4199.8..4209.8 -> 100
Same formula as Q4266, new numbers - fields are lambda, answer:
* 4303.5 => 92.61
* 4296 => 92.87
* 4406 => 95.64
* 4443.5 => 94.22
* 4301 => 89.84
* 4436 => 96.64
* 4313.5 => 100.6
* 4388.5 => 97.06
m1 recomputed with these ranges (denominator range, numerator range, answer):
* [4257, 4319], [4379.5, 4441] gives 0.98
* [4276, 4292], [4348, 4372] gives 0.95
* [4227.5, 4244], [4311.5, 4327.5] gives 0.94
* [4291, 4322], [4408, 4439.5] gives 1.04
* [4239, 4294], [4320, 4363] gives 0.96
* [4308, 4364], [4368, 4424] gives 0.99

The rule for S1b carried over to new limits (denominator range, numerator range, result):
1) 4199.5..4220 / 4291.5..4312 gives 0.90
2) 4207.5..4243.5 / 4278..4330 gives 0.92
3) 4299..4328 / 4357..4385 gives 1.03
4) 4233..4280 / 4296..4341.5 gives 0.96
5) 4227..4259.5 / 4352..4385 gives 0.96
